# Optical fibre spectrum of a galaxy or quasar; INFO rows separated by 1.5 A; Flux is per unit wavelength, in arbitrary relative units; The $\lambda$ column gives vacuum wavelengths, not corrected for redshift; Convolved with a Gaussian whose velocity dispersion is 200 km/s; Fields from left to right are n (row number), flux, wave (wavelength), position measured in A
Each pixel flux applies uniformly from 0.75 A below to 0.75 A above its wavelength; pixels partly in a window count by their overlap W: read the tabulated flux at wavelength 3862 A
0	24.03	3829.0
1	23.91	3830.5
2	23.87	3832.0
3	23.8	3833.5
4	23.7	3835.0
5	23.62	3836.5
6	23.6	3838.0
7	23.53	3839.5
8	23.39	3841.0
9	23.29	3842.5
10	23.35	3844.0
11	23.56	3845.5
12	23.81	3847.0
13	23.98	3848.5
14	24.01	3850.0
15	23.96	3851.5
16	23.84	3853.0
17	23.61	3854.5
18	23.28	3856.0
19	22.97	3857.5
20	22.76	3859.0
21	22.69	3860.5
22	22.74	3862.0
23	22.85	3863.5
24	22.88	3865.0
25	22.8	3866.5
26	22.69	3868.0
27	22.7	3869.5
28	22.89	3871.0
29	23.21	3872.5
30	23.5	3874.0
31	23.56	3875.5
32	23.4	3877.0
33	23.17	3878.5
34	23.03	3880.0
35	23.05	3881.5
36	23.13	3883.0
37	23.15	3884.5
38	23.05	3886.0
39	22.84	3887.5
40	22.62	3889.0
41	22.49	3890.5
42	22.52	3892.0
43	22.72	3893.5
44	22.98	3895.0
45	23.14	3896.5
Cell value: 22.74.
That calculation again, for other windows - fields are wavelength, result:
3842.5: 23.29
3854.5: 23.61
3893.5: 22.72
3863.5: 22.85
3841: 23.39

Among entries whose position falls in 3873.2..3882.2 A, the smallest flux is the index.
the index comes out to 23.03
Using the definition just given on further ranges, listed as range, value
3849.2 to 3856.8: 23.28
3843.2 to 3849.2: 23.35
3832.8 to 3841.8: 23.39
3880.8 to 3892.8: 22.49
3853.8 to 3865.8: 22.69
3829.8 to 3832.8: 23.87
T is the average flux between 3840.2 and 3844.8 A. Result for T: 23.3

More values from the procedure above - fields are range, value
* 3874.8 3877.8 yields 23.5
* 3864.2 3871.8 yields 22.8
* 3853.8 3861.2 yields 23.1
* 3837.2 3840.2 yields 23.6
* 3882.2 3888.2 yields 23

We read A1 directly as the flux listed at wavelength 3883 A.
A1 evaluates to 23.13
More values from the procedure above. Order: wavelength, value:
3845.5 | 23.56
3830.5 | 23.91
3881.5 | 23.05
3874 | 23.5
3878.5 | 23.17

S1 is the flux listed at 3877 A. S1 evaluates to 23.4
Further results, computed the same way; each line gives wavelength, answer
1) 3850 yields 24.01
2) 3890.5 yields 22.49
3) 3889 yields 22.62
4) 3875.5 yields 23.56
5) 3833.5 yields 23.8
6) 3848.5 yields 23.98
